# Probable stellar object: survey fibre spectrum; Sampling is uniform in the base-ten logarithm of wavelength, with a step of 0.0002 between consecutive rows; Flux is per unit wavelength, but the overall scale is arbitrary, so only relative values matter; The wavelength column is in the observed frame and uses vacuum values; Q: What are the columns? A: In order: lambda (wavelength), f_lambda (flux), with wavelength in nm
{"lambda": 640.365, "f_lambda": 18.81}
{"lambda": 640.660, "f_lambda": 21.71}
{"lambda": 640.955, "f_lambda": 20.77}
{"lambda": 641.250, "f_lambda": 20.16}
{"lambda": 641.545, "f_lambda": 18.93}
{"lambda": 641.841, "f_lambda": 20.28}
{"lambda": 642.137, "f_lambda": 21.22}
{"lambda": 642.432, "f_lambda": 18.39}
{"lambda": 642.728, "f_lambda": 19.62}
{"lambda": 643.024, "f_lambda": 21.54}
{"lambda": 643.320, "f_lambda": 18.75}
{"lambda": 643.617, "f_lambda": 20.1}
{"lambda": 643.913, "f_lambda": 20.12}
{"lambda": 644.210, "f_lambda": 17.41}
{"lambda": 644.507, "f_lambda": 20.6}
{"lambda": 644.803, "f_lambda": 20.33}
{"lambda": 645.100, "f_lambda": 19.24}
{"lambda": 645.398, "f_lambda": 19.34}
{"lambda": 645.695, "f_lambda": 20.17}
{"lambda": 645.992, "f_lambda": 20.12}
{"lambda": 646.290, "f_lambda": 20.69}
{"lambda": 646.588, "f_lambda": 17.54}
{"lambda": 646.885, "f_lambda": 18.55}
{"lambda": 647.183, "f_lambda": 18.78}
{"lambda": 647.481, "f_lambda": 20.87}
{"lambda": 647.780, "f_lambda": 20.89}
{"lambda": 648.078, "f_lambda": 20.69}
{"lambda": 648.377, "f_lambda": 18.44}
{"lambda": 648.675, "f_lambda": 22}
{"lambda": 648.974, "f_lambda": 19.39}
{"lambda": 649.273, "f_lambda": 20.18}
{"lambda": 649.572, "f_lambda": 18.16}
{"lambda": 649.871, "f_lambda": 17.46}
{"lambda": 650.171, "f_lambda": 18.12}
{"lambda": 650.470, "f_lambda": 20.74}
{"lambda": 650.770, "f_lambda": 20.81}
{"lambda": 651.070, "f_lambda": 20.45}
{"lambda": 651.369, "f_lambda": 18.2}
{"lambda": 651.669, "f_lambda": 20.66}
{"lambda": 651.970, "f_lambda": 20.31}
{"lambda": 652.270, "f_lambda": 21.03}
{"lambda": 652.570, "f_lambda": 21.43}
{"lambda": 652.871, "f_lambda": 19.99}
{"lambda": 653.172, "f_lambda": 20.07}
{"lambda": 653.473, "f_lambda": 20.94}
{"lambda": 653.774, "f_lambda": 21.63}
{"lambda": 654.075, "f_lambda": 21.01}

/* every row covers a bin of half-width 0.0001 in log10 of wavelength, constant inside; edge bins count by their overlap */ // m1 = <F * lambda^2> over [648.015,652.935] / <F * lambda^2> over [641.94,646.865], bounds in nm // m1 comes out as 1.0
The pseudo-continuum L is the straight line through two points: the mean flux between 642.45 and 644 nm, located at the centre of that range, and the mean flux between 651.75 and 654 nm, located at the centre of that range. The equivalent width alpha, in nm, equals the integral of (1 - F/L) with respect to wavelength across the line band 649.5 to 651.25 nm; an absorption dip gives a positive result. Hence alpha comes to 0.10 nm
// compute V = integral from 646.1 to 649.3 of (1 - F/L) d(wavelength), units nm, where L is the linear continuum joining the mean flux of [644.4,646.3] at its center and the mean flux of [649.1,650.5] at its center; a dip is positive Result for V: -0.07 nm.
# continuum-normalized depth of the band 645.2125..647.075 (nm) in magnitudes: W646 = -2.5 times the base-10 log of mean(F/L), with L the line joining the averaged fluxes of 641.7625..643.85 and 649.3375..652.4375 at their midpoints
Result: 0.03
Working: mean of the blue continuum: 20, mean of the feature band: 19.4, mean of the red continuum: 19.6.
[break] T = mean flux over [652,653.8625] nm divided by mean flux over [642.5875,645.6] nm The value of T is 1.1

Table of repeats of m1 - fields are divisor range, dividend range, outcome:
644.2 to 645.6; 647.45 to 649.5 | 1.04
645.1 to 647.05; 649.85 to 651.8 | 1.03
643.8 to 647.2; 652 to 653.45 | 1.09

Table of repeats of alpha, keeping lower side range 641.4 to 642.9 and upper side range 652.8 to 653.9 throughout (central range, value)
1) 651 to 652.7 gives 0.02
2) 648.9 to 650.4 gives 0.12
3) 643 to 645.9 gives 0.03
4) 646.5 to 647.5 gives 0.07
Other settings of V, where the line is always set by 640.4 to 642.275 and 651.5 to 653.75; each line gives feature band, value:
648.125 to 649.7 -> 0.07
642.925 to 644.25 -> 0.05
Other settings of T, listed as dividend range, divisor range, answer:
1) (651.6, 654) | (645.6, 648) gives 1.05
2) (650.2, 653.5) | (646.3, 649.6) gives 1.03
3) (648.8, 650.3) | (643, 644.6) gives 0.96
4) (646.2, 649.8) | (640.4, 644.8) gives 0.98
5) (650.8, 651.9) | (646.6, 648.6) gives 1.01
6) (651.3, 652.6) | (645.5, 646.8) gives 1.04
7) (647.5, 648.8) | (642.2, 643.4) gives 1.04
